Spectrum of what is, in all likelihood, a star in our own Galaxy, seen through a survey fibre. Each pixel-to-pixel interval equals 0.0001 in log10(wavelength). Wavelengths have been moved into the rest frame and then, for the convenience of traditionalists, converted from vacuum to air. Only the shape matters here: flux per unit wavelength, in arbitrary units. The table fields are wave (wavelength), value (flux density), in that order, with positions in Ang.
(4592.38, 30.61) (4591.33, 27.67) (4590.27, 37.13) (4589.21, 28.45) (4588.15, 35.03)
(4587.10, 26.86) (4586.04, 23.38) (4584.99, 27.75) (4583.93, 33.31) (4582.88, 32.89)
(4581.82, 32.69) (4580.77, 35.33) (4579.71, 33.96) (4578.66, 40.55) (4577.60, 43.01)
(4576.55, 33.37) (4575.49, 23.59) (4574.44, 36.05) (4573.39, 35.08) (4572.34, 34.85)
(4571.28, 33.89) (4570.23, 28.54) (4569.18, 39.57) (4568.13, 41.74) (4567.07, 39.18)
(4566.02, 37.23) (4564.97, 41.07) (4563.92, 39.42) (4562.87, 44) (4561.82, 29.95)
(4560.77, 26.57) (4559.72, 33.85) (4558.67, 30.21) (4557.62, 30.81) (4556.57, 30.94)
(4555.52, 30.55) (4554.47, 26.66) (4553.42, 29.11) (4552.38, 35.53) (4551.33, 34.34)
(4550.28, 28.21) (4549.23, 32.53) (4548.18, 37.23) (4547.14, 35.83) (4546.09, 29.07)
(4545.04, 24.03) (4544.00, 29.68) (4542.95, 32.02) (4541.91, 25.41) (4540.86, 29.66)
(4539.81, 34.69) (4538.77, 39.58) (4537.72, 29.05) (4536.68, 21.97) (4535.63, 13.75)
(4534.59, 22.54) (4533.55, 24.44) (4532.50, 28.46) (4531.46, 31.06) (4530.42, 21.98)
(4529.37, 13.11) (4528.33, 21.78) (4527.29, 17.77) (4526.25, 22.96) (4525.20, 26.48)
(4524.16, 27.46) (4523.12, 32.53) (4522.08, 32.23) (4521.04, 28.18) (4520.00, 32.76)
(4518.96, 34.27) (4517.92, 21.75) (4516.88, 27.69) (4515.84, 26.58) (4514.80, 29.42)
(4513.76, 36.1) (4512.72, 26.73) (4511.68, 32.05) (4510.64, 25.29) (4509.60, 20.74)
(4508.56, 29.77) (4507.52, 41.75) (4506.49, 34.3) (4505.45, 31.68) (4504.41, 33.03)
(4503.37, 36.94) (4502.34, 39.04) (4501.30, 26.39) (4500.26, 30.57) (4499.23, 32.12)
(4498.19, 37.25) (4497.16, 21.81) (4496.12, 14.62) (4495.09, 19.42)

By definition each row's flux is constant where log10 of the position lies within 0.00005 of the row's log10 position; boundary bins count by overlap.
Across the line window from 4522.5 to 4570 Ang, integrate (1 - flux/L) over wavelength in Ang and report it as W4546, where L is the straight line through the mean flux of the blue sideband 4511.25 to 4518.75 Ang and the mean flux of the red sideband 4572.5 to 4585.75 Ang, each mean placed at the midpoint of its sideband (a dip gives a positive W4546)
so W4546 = 1.9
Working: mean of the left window 28.8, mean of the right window 33.8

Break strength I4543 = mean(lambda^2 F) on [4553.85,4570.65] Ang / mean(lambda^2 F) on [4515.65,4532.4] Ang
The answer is 1.3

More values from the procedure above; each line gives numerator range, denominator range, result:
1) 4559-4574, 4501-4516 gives 1.17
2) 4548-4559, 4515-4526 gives 1.10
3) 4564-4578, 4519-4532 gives 1.41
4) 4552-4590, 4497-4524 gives 1.11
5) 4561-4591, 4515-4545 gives 1.31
